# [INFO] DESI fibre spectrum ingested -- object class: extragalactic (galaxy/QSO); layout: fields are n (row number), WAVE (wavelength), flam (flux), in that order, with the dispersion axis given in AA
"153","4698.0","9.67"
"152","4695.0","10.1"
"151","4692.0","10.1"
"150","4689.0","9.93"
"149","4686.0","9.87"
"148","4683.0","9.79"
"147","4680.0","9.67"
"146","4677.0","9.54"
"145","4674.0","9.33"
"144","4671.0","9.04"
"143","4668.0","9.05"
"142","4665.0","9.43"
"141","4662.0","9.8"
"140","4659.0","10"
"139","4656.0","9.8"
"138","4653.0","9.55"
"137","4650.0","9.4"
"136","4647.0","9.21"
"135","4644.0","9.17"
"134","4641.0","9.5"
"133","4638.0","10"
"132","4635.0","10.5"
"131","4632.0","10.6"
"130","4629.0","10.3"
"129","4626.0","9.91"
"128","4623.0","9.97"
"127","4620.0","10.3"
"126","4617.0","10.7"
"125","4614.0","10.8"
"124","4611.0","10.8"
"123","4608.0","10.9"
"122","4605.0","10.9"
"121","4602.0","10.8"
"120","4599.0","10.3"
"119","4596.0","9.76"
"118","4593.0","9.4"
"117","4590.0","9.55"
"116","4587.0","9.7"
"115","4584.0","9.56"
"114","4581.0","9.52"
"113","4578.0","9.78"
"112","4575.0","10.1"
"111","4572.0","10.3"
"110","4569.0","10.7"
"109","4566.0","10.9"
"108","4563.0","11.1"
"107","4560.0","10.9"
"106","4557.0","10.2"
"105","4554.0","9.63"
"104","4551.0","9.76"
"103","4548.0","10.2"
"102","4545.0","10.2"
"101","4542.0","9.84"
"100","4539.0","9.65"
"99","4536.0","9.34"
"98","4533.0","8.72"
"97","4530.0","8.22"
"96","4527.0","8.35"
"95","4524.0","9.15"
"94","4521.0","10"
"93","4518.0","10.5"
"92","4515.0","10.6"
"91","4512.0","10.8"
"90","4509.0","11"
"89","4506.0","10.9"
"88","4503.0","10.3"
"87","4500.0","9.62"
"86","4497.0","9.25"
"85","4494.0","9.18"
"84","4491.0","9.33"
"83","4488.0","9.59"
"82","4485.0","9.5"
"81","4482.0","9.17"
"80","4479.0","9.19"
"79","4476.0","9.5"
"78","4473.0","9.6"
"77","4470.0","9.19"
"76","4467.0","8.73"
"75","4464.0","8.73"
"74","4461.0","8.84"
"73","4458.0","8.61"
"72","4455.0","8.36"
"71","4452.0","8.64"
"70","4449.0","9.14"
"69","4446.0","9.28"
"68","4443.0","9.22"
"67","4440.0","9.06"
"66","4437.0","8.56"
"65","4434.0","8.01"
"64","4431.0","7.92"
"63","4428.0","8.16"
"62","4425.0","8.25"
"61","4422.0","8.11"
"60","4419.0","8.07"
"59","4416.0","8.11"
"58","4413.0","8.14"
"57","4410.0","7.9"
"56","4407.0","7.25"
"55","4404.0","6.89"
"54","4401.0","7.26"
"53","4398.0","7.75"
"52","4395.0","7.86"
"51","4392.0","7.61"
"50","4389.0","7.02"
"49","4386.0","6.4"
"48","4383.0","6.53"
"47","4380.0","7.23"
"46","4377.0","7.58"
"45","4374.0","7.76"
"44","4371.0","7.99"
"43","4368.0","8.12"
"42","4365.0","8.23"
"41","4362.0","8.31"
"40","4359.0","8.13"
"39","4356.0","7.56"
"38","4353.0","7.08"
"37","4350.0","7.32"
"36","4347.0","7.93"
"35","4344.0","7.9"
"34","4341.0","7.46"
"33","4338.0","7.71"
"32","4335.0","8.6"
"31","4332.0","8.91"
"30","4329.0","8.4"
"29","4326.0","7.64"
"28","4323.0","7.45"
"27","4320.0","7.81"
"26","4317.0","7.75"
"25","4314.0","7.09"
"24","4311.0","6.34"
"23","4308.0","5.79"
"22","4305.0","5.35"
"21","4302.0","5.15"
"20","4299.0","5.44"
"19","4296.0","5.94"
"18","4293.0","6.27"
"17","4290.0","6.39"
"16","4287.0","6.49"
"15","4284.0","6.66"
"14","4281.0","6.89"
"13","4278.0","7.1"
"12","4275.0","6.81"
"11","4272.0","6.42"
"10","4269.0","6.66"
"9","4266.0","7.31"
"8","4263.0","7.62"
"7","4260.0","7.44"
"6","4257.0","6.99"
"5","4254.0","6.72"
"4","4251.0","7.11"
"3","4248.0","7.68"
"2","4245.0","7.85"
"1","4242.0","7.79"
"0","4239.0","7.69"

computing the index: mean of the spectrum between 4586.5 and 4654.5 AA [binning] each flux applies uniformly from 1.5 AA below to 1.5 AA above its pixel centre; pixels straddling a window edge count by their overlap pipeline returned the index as 10.1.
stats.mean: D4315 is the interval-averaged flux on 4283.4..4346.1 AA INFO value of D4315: 6.99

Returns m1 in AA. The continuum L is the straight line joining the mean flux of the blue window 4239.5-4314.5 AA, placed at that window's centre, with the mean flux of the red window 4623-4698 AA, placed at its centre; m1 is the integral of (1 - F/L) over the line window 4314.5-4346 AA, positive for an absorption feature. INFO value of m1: -3.6 AA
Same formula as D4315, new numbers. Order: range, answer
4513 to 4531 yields 9.54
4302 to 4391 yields 7.46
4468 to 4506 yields 9.5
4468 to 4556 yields 9.66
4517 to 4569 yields 9.82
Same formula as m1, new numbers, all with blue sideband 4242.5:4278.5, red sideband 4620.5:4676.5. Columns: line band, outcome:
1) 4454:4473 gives -0.7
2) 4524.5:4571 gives -4.0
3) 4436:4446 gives -0.8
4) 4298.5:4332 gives 2.9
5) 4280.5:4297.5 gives 2.2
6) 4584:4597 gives -0.4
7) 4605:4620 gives -2.0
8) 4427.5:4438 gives 0.2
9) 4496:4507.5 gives -1.7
